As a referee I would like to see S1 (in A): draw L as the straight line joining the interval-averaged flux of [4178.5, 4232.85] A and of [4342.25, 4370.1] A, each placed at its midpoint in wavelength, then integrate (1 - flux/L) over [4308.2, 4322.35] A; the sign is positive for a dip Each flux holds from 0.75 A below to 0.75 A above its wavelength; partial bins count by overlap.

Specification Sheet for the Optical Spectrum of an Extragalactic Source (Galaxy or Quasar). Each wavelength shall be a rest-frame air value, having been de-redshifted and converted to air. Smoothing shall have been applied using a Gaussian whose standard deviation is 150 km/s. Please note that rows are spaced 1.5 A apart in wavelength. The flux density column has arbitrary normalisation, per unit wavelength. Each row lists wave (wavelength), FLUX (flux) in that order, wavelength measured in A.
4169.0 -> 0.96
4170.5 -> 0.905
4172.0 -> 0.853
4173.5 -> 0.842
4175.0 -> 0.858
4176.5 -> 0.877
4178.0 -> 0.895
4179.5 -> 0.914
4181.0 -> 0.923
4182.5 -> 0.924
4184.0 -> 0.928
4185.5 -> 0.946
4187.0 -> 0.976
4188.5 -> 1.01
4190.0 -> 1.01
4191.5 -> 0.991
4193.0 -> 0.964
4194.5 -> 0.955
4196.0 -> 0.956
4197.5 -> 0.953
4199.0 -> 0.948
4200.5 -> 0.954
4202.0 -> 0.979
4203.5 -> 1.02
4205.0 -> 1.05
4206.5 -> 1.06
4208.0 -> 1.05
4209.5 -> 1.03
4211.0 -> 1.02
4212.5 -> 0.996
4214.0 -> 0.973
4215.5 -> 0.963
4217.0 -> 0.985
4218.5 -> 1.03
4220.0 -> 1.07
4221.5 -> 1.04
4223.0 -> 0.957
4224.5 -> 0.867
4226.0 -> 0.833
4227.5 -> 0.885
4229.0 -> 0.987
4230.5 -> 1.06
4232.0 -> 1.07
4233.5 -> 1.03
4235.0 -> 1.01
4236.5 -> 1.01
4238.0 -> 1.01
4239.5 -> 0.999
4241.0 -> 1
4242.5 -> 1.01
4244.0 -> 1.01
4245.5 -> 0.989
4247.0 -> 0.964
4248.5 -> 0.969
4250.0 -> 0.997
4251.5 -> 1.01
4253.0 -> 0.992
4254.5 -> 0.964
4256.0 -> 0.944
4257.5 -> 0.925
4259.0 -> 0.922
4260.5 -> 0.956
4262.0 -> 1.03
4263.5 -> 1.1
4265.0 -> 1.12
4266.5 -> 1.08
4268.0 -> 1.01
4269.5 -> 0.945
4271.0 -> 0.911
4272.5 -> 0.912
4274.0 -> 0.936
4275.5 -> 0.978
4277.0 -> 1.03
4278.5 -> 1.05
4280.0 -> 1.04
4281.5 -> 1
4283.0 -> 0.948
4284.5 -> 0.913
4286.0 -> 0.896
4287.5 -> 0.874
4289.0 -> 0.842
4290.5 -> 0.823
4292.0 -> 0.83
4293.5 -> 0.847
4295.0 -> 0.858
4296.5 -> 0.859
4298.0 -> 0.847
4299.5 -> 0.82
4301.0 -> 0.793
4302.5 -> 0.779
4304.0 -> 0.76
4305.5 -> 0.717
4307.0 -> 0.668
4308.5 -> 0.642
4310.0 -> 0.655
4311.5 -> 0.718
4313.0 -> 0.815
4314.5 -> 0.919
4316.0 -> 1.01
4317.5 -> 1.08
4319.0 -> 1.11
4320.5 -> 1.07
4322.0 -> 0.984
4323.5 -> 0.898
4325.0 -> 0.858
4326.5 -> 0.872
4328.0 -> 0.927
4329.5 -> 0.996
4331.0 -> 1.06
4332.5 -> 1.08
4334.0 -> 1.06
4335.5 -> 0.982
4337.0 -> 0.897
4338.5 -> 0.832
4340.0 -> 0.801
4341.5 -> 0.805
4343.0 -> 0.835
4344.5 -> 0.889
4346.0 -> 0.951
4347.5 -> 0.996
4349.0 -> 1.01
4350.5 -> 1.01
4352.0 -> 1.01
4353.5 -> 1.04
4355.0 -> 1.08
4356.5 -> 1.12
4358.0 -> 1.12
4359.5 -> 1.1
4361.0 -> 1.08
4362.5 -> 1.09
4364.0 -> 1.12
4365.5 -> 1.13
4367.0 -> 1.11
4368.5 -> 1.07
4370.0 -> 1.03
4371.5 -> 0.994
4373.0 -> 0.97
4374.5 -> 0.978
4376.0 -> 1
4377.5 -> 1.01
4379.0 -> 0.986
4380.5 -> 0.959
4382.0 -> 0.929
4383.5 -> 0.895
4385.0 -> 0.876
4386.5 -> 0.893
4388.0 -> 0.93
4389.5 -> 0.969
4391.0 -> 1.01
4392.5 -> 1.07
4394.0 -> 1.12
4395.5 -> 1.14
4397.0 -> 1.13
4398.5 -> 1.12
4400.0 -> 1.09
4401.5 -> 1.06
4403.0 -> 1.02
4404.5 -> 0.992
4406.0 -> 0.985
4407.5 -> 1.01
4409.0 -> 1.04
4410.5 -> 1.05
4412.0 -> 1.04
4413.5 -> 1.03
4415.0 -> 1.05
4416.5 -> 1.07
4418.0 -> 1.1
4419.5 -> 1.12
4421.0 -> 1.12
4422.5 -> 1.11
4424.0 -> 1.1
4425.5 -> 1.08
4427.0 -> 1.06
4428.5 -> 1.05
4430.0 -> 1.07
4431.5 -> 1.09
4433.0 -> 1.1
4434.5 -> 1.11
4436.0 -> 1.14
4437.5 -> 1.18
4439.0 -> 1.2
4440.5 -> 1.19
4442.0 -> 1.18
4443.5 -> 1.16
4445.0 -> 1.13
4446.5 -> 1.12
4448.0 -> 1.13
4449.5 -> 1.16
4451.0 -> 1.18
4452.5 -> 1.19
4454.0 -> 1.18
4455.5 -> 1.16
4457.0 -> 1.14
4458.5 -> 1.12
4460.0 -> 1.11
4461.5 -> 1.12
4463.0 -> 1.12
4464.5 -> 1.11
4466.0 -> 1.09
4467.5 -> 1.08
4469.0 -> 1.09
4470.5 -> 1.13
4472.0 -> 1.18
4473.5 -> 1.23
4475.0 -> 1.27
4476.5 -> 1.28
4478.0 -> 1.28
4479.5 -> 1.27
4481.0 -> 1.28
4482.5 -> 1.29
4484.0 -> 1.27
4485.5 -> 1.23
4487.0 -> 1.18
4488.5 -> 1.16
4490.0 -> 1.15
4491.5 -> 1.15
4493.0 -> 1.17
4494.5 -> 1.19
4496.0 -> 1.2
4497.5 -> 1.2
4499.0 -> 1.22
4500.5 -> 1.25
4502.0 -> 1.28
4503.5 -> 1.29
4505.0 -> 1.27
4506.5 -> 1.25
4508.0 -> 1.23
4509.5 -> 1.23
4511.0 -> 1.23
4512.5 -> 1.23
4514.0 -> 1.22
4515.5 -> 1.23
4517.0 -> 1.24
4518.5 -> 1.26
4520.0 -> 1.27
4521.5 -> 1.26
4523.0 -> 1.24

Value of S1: 1.6 A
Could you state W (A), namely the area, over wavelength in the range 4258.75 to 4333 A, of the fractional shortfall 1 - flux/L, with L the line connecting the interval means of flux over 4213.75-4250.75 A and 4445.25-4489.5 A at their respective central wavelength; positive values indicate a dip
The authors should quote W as 8.8 A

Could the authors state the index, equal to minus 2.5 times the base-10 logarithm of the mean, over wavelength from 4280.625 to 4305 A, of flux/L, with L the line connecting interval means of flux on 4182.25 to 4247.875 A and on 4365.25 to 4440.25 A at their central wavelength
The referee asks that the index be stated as 0.18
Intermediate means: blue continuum 0.988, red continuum 1.05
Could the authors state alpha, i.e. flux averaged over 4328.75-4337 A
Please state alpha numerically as 1.02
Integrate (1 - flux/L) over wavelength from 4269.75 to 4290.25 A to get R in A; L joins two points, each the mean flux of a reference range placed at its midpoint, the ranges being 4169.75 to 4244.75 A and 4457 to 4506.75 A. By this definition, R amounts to 1.7 A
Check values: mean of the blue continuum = 0.972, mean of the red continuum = 1.2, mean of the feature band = 0.945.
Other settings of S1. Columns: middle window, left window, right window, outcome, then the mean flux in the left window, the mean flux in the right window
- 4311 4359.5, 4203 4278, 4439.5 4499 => 4.7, 0.994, 1.18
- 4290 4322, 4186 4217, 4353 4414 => 5.5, 0.992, 1.03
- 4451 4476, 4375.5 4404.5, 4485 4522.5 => 0.0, 1.01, 1.22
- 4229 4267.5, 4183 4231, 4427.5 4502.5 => 0.2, 0.982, 1.17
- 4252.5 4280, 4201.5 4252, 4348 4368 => 0.8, 0.998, 1.08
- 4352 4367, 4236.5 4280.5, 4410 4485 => -0.3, 0.993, 1.14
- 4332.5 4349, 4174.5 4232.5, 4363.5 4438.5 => 1.7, 0.972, 1.05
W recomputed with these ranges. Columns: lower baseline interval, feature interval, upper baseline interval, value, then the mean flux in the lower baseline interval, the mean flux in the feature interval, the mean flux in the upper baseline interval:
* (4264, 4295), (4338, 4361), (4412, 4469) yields 1.01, 0.948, 0.978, 1.12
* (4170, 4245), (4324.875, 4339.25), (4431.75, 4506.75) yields 1.49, 0.972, 0.961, 1.18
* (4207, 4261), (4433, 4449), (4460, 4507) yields 0.18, 0.987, 1.15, 1.2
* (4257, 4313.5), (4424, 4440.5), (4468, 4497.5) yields 0.24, 0.891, 1.11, 1.21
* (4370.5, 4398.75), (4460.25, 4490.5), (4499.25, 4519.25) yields -0.27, 0.997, 1.19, 1.25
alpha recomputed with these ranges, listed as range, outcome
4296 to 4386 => 0.945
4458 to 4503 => 1.19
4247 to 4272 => 0.991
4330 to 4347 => 0.929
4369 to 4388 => 0.96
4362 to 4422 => 1.03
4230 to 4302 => 0.96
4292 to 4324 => 0.849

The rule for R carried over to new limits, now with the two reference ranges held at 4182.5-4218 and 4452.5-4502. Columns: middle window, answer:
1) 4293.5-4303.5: 2.19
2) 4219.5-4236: 0.41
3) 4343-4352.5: 1.11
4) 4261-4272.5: 0.17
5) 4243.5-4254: 0.33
